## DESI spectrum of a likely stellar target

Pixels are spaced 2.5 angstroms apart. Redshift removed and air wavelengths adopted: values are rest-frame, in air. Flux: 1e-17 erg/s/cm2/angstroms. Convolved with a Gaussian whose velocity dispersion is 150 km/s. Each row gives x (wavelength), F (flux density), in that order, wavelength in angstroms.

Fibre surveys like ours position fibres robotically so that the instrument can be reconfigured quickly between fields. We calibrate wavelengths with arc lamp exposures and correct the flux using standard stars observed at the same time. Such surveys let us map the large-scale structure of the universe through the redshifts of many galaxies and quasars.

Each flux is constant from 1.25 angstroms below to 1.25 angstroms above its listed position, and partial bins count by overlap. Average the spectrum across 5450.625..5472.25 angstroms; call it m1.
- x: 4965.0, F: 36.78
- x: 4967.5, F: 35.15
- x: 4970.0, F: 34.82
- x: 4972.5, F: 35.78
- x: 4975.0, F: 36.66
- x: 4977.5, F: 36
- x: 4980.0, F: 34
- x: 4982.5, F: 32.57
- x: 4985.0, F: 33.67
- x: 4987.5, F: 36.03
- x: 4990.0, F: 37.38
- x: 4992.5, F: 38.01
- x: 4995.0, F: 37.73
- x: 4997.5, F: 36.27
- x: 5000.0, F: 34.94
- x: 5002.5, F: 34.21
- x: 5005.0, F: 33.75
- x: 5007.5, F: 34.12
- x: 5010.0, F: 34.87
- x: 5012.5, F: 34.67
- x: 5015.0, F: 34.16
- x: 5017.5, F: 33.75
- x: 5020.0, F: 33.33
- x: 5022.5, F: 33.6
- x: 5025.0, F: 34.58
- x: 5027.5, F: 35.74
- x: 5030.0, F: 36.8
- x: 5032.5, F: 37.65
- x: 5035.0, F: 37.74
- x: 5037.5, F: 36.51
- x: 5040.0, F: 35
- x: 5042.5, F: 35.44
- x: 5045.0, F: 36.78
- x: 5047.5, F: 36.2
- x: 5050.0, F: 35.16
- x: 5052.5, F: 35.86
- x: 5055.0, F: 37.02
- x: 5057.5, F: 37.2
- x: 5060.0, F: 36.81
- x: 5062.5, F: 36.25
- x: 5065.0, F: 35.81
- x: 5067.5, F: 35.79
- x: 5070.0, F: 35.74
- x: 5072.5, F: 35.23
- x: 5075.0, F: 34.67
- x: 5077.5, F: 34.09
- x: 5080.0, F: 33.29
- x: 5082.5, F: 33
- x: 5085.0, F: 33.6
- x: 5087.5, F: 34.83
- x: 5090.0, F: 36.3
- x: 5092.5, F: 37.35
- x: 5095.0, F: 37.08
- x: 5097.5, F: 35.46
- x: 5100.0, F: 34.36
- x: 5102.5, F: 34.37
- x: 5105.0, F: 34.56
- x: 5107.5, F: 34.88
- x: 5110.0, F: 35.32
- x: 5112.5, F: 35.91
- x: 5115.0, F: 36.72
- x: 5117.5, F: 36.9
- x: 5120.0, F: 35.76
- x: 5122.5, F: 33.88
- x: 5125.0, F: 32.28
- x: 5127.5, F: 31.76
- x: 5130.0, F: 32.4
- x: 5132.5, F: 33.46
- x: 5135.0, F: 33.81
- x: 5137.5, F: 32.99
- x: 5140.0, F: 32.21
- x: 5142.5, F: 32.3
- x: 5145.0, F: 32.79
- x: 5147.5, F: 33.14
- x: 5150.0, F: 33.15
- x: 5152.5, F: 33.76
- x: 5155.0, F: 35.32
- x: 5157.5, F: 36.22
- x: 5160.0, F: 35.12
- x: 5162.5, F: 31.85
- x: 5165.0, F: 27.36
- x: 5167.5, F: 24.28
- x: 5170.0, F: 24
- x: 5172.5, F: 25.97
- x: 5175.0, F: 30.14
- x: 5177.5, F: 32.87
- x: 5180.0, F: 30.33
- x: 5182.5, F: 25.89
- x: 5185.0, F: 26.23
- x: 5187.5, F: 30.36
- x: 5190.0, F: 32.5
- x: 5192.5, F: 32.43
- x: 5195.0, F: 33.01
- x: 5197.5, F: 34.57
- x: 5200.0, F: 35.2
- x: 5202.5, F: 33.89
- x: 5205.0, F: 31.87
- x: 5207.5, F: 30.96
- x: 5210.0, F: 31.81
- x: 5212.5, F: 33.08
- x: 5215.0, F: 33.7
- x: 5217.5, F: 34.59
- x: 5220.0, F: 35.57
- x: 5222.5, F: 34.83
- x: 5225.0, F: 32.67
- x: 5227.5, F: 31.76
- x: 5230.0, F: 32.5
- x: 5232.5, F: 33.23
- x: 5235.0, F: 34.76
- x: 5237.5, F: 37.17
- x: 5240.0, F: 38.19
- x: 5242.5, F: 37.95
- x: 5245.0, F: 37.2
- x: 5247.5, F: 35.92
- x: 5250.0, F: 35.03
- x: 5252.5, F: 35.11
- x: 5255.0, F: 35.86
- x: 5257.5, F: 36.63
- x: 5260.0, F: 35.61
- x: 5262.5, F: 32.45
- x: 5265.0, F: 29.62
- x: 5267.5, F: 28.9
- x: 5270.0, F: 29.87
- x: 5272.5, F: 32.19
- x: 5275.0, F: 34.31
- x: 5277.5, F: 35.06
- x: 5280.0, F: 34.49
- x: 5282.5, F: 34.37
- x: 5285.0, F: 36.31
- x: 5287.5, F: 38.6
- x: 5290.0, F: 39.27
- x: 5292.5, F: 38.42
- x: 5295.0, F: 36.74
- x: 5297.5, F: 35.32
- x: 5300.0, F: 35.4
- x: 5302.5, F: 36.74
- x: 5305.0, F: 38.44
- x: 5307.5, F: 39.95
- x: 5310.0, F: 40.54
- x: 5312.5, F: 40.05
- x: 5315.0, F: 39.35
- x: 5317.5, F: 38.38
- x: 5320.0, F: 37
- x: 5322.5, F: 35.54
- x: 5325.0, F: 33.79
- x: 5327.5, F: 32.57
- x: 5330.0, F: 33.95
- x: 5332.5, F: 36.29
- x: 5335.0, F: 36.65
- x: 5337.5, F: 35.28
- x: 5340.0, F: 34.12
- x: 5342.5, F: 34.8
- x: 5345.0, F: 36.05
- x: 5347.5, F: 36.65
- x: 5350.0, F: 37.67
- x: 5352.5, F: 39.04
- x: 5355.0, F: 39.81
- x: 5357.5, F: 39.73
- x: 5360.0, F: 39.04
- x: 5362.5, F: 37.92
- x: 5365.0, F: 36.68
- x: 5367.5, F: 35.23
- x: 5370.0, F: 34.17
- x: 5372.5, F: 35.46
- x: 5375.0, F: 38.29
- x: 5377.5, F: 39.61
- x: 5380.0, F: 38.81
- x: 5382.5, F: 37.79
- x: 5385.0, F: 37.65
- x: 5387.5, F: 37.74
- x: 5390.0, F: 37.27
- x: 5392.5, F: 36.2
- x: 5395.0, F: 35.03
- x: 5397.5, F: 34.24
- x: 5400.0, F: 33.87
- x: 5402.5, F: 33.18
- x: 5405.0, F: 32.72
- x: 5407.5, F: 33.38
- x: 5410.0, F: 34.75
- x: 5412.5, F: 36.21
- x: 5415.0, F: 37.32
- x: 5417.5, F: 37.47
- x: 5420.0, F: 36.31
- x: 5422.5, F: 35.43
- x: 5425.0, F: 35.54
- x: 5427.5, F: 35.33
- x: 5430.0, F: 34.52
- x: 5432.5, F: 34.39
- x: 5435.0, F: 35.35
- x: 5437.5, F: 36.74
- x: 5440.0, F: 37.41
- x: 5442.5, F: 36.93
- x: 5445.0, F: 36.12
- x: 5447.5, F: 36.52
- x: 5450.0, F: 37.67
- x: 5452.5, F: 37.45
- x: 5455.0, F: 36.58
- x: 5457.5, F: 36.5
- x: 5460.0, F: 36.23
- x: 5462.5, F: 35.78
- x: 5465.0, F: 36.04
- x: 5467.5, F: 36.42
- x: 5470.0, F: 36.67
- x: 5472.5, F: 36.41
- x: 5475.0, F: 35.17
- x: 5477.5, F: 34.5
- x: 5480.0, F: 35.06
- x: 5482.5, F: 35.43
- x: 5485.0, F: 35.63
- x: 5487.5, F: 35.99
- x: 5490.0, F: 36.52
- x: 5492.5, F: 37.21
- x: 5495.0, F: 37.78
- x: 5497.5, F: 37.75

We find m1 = 36.5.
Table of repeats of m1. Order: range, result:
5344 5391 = 37.6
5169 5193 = 29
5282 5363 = 37.1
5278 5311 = 37.2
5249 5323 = 35.9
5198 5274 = 33.9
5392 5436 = 35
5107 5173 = 32.8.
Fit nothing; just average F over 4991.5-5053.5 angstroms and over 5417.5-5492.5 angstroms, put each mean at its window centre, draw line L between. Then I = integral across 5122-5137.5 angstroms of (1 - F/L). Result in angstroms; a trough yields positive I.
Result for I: 1.2 angstroms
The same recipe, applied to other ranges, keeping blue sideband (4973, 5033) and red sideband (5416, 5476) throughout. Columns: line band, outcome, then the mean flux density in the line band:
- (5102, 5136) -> 1.0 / 34.4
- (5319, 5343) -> 0.6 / 35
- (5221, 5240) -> 0.8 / 34.2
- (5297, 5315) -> -1.2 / 38.3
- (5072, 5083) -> 0.4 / 34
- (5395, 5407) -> 0.8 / 33.7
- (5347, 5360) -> -1.0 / 38.7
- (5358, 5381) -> -0.8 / 37.3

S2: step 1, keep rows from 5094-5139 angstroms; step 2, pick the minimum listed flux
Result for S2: 31.76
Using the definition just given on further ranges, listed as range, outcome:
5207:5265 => 29.62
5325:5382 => 32.57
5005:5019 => 33.75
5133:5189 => 24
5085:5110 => 33.6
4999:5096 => 33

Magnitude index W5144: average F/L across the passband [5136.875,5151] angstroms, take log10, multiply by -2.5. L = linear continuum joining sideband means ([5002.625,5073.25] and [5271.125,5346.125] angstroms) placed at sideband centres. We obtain 0.098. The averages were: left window 35.5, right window 36.3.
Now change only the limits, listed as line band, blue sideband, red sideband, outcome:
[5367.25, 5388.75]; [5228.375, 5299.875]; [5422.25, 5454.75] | -0.05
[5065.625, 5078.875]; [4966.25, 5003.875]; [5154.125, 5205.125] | -0.05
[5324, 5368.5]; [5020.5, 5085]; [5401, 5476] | -0.02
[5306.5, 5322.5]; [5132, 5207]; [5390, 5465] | -0.15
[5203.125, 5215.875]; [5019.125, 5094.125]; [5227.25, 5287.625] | 0.08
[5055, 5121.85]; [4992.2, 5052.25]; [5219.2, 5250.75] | 0.00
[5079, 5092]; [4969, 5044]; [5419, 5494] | 0.03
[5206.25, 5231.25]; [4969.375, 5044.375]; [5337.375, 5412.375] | 0.09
